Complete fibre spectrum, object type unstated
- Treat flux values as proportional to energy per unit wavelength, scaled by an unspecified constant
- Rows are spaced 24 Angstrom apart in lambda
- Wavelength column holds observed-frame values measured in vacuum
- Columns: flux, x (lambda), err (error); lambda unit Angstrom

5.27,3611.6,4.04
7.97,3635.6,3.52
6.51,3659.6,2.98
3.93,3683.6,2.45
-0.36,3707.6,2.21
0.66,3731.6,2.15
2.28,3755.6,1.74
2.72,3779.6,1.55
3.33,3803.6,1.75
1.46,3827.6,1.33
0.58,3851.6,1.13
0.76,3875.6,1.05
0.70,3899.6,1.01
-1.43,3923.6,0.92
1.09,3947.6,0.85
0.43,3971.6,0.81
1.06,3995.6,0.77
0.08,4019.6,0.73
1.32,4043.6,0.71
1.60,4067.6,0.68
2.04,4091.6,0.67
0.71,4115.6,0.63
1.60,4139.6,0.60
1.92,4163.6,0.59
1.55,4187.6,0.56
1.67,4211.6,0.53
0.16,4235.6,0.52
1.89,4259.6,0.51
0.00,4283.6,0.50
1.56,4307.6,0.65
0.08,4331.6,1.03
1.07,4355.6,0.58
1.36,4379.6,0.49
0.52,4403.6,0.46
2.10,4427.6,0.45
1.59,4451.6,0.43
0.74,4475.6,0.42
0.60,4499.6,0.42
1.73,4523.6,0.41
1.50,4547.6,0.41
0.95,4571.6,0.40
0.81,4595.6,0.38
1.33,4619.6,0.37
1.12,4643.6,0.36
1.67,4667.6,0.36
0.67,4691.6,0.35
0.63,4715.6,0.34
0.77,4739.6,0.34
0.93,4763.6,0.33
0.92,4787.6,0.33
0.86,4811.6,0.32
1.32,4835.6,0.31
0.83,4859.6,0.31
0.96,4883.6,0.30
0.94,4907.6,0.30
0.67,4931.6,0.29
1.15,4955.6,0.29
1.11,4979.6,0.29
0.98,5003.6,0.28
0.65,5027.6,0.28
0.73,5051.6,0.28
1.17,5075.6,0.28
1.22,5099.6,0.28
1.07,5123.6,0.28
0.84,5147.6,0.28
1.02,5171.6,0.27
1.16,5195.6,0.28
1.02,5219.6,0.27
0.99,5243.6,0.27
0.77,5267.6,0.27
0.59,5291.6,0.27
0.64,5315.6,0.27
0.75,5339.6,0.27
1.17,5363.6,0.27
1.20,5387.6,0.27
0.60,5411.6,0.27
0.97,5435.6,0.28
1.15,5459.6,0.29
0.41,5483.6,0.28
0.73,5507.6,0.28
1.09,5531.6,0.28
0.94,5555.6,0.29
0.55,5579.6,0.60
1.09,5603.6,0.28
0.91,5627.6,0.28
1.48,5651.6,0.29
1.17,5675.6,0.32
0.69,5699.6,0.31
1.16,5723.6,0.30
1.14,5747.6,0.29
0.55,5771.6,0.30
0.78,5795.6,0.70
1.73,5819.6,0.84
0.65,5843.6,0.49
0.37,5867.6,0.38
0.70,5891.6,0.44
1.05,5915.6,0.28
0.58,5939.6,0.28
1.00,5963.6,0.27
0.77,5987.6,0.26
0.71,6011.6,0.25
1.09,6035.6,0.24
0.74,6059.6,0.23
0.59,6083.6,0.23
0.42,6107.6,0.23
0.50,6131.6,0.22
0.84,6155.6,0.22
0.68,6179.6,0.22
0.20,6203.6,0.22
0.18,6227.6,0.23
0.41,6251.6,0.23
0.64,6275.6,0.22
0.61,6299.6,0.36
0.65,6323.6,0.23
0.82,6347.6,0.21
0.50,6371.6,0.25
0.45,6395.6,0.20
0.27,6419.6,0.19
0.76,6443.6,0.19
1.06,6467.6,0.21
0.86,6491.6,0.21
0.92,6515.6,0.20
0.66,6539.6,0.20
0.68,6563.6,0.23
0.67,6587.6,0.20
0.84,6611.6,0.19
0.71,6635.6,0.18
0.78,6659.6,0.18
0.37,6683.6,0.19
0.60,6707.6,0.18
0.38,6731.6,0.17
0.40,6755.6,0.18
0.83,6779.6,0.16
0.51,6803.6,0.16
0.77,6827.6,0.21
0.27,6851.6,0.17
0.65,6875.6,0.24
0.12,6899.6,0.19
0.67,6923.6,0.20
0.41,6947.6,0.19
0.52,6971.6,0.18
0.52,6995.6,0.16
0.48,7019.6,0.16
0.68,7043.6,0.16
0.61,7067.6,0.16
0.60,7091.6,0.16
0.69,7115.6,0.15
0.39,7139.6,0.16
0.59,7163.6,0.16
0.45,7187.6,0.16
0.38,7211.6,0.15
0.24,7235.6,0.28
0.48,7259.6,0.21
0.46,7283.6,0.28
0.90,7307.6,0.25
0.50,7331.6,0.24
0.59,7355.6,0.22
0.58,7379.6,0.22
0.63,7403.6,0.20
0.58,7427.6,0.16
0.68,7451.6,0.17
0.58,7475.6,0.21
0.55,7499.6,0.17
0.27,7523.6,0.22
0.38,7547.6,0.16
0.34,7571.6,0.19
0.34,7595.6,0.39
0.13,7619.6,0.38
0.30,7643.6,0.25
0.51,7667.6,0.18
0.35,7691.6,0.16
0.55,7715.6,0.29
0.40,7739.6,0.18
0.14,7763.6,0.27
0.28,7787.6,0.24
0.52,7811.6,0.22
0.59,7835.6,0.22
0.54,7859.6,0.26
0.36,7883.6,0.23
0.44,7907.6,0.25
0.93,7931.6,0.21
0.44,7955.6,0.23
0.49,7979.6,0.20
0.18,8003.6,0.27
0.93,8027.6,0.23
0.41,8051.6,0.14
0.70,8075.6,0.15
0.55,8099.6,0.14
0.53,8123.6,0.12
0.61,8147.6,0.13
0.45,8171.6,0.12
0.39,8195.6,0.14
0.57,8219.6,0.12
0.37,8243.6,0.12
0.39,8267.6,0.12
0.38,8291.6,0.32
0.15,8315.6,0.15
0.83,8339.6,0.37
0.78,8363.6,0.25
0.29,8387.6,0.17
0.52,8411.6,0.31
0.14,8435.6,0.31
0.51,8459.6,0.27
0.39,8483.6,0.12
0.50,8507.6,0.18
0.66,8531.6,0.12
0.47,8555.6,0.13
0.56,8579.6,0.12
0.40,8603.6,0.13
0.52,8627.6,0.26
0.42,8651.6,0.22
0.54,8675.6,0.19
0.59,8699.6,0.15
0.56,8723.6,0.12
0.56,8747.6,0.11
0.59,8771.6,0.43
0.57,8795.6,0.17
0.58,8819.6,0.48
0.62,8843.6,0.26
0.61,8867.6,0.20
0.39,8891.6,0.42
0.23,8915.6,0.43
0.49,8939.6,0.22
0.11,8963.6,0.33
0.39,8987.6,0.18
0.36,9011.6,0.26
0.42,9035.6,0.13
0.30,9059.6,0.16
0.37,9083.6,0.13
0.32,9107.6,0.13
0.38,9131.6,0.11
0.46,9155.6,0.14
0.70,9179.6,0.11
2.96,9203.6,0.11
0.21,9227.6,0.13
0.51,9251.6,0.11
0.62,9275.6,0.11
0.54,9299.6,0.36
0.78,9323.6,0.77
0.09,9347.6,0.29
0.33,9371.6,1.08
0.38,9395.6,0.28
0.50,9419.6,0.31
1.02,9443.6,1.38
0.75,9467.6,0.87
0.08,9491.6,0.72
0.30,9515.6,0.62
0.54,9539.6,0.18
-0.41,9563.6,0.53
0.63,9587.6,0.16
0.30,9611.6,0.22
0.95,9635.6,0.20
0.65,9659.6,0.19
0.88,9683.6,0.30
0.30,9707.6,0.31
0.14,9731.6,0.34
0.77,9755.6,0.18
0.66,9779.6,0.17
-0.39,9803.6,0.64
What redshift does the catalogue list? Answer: 1.467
